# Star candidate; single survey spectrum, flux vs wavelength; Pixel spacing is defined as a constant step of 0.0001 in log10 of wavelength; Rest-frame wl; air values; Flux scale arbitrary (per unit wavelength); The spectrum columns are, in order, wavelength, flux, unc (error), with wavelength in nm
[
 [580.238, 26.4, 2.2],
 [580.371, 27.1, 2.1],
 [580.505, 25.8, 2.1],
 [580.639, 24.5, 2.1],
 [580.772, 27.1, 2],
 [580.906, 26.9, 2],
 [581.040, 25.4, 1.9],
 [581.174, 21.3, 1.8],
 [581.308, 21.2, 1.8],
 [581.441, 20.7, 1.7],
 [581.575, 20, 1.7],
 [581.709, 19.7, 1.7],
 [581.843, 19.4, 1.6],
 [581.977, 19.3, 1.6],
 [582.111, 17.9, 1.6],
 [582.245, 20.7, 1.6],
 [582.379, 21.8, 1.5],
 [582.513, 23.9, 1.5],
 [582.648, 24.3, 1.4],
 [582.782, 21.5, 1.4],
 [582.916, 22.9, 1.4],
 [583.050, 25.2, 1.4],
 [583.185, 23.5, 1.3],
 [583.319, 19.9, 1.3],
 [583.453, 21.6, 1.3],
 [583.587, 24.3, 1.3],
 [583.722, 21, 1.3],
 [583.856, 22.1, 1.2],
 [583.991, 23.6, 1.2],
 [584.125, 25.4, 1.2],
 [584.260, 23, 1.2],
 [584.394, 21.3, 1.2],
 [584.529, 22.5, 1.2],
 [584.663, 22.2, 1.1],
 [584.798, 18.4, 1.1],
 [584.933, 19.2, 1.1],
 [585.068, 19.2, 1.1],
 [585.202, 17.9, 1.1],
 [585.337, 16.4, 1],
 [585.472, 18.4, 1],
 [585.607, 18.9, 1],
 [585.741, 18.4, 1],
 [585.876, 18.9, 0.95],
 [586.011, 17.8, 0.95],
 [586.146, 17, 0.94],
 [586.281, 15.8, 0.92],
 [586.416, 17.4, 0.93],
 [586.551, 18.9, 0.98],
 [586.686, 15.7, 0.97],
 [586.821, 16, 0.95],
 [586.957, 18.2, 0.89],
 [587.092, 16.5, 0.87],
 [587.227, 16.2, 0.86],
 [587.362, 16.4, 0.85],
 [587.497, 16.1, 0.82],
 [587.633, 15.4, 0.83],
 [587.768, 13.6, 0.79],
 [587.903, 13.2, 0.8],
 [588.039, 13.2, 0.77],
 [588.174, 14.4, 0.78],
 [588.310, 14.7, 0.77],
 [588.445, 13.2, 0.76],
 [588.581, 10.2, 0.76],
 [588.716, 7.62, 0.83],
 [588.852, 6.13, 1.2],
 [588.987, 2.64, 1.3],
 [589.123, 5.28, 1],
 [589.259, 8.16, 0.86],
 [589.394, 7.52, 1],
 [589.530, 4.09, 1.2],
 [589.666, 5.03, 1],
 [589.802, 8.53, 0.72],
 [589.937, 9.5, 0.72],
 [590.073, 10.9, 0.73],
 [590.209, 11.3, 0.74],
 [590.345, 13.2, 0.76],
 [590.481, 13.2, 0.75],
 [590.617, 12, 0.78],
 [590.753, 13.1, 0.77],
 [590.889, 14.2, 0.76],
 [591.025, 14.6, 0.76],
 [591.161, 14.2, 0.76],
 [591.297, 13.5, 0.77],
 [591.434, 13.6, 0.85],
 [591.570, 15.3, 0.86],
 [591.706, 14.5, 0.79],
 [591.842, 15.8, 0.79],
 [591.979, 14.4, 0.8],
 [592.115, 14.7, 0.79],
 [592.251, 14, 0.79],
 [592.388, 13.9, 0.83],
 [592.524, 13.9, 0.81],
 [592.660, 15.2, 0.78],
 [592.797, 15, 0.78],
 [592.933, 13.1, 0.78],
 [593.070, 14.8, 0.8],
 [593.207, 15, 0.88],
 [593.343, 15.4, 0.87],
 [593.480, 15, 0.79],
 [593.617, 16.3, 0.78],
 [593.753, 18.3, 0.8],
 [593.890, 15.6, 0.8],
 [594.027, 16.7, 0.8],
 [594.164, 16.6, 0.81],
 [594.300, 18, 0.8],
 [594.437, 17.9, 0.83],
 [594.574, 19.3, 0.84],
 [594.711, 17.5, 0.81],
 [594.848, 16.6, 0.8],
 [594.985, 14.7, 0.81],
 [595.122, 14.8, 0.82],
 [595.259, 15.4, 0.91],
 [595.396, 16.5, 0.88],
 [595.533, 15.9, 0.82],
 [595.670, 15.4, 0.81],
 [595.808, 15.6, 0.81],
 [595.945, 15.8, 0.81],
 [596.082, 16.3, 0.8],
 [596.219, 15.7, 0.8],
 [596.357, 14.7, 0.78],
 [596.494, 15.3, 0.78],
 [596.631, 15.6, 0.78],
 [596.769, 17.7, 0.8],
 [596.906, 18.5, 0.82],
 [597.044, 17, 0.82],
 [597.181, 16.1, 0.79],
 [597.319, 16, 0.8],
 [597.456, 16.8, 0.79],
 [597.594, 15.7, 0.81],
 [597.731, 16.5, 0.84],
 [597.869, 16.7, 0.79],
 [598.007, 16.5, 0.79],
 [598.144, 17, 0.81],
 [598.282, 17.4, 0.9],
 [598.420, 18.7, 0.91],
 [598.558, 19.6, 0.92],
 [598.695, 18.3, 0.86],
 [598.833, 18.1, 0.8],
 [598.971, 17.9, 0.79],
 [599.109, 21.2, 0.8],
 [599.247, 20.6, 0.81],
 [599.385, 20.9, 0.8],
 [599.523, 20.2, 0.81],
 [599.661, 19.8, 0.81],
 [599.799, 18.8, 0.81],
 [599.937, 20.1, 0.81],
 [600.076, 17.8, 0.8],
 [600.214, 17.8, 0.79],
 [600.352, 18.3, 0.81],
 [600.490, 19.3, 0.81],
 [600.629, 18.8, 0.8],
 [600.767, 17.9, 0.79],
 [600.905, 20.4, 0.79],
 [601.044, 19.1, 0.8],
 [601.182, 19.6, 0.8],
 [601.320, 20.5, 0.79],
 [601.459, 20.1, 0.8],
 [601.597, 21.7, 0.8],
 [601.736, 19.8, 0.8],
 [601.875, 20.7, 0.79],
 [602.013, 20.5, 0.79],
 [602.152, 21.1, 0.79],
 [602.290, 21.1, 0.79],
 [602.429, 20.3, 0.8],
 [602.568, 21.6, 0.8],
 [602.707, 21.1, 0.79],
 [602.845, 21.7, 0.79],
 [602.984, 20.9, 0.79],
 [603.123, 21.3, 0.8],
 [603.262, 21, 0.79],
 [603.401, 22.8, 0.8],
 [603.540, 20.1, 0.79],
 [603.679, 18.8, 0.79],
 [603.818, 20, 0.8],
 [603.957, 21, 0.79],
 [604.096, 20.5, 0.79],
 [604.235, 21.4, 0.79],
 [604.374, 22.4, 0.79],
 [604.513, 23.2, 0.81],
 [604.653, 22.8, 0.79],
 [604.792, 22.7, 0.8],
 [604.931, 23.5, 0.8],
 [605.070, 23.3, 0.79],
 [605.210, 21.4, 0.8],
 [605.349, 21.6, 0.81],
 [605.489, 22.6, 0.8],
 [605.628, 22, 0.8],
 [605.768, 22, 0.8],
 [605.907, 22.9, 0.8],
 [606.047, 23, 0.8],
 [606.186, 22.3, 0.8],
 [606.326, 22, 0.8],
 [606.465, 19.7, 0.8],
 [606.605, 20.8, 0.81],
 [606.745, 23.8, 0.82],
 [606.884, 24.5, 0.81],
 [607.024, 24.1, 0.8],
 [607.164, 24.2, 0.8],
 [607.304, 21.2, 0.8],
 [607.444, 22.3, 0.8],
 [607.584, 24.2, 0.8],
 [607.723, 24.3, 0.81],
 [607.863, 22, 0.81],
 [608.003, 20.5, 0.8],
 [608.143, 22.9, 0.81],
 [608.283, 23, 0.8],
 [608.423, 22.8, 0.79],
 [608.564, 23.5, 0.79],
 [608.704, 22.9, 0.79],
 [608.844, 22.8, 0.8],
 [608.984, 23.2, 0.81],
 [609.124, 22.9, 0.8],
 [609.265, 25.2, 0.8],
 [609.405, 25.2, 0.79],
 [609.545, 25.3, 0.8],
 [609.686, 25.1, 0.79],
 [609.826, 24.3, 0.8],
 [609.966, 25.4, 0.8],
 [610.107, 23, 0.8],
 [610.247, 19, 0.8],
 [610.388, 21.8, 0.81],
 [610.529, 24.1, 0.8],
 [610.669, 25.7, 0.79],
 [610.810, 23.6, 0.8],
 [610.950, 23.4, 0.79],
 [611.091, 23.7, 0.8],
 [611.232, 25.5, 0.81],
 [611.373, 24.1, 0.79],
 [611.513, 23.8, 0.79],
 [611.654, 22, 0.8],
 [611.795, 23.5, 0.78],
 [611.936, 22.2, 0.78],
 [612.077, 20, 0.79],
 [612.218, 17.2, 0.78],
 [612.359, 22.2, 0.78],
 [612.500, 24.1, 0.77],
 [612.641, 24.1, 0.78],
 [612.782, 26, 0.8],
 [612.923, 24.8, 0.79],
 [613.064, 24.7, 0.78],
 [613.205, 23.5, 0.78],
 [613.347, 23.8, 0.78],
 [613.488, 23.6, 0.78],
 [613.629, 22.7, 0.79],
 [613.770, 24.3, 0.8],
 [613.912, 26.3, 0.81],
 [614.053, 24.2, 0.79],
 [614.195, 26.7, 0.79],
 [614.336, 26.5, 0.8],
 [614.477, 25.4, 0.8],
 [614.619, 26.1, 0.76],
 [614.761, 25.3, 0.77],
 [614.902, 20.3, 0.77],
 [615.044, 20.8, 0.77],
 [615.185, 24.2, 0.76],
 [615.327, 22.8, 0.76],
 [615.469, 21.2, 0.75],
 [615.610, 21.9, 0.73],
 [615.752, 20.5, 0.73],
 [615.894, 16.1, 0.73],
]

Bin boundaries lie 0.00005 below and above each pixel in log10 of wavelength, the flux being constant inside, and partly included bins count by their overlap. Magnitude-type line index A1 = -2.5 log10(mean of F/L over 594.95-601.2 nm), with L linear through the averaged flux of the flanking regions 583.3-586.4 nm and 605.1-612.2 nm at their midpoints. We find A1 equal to 0.23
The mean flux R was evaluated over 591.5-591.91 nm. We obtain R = 15.2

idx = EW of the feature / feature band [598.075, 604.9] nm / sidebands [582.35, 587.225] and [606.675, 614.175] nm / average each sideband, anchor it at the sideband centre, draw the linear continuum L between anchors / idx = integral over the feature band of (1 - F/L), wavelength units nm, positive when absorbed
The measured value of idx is 0.664 nm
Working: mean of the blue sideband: 20.2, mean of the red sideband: 23.5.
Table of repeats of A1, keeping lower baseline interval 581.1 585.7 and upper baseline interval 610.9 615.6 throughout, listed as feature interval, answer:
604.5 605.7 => 0.02 mag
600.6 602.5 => 0.13 mag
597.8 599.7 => 0.19 mag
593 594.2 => 0.35 mag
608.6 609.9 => -0.04 mag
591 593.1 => 0.45 mag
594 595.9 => 0.32 mag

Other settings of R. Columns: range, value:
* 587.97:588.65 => 13.1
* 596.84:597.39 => 16.9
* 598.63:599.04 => 18.1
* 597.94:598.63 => 17.9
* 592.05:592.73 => 14.3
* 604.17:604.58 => 22.4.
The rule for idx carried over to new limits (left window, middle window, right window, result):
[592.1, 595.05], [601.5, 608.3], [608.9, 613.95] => -0.376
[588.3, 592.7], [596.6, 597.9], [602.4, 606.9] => -0.028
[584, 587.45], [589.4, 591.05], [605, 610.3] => 0.759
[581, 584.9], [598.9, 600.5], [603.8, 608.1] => 0.203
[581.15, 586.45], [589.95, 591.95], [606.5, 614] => 0.742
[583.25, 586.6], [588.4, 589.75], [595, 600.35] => 0.863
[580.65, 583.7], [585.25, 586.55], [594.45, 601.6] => 0.211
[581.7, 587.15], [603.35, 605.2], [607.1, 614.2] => 0.076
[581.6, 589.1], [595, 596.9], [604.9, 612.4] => 0.419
